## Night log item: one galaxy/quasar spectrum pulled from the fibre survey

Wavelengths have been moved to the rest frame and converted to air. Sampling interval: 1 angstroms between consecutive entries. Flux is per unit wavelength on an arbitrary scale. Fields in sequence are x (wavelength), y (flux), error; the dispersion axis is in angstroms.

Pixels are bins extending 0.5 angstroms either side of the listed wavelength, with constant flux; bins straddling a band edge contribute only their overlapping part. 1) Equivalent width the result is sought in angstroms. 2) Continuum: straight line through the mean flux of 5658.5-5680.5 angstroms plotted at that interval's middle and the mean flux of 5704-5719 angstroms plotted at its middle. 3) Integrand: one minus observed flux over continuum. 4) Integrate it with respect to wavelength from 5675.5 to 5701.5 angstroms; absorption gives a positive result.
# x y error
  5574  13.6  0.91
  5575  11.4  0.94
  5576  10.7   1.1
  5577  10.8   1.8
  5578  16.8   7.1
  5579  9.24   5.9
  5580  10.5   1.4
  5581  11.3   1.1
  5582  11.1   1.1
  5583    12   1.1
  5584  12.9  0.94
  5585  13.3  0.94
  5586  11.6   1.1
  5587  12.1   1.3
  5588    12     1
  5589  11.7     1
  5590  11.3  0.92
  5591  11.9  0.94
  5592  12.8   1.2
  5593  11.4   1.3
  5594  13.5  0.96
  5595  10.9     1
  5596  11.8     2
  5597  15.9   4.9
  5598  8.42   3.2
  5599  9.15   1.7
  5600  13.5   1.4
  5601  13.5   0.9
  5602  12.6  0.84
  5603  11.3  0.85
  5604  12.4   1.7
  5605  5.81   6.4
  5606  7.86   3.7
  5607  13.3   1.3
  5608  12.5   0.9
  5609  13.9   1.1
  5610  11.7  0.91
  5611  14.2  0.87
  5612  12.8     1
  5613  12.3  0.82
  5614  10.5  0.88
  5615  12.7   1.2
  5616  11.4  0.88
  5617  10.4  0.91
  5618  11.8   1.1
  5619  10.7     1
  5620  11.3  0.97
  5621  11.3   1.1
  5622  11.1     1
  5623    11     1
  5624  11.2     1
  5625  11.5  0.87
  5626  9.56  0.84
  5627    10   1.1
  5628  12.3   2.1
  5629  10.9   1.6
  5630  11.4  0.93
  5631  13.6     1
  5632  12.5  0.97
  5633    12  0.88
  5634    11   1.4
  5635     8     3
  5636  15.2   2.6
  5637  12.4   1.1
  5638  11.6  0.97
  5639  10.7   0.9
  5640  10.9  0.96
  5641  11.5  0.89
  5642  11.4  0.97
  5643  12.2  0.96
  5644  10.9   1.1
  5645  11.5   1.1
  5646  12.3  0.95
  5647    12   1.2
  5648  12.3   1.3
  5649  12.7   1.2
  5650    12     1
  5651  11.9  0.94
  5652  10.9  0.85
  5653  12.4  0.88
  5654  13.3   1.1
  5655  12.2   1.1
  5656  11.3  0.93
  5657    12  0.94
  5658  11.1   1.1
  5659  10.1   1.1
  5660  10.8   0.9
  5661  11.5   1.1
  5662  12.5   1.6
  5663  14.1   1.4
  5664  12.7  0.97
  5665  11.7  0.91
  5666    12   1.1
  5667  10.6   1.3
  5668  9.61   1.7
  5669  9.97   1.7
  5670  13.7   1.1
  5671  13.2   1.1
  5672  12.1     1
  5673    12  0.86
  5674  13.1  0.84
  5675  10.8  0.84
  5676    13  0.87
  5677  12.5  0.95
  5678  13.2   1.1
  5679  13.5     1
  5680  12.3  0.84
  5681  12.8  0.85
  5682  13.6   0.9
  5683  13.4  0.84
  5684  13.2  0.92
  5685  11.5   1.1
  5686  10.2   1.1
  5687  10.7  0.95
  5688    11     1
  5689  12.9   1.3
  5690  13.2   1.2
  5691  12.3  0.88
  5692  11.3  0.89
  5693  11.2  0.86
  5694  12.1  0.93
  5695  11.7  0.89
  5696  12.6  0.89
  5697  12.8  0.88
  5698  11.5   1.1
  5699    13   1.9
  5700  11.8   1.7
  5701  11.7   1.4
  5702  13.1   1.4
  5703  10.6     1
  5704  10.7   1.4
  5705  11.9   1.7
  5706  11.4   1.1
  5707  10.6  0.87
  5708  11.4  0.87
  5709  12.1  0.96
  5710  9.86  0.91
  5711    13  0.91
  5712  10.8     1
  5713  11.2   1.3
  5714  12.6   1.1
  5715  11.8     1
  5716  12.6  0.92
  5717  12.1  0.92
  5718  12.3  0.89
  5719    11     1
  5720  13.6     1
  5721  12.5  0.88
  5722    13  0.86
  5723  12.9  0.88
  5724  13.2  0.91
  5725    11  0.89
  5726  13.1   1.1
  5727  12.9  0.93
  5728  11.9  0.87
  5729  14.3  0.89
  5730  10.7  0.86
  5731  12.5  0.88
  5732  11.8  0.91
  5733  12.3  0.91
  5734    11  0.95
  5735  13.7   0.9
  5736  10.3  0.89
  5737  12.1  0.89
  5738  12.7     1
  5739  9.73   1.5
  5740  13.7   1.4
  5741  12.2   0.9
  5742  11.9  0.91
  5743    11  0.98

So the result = -0.9 angstroms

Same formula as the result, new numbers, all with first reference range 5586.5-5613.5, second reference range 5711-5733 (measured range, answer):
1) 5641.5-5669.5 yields 0.81 angstroms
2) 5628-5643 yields 0.38 angstroms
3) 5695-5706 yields 0.26 angstroms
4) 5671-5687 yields -0.40 angstroms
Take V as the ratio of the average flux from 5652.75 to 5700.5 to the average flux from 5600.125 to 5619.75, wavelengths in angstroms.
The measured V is 1.03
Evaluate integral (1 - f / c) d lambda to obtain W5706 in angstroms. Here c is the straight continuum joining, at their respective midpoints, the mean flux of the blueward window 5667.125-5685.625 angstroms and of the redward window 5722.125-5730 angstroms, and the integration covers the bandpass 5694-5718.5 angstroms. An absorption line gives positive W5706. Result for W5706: 1.4 angstroms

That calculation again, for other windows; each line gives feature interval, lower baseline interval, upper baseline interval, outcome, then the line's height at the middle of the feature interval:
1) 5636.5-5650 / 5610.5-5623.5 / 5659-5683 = 0.2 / 11.9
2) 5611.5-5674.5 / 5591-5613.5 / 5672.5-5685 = 3.4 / 12.3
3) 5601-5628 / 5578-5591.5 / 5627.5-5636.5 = 1.0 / 11.9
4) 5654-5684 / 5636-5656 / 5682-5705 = -0.5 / 11.9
